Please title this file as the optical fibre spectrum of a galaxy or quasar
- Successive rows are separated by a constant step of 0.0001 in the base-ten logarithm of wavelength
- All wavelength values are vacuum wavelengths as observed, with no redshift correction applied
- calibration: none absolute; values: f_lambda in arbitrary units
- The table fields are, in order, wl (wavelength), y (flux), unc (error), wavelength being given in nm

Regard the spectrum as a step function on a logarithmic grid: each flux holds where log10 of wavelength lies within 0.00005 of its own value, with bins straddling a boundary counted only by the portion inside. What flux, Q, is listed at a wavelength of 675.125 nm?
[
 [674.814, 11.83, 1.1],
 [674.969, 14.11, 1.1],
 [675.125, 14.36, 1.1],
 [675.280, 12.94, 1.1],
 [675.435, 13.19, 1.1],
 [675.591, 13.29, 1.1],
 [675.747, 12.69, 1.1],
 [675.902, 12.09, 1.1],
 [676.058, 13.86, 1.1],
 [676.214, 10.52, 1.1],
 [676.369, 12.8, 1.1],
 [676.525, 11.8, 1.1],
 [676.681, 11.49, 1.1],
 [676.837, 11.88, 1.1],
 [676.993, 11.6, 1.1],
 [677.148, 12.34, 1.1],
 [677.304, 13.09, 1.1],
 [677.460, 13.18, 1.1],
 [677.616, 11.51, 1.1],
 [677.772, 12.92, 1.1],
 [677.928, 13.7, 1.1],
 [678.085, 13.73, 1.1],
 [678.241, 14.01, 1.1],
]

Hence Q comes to 14.36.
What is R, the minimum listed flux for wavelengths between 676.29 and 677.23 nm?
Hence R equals 11.49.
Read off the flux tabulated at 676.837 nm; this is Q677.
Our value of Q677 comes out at 11.88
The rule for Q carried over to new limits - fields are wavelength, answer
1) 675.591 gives 13.29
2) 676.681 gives 11.49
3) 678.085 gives 13.73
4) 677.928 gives 13.7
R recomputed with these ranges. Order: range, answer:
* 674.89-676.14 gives 12.09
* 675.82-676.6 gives 10.52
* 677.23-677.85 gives 11.51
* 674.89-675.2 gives 14.11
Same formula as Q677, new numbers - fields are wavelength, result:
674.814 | 11.83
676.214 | 10.52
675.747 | 12.69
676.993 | 11.6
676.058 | 13.86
